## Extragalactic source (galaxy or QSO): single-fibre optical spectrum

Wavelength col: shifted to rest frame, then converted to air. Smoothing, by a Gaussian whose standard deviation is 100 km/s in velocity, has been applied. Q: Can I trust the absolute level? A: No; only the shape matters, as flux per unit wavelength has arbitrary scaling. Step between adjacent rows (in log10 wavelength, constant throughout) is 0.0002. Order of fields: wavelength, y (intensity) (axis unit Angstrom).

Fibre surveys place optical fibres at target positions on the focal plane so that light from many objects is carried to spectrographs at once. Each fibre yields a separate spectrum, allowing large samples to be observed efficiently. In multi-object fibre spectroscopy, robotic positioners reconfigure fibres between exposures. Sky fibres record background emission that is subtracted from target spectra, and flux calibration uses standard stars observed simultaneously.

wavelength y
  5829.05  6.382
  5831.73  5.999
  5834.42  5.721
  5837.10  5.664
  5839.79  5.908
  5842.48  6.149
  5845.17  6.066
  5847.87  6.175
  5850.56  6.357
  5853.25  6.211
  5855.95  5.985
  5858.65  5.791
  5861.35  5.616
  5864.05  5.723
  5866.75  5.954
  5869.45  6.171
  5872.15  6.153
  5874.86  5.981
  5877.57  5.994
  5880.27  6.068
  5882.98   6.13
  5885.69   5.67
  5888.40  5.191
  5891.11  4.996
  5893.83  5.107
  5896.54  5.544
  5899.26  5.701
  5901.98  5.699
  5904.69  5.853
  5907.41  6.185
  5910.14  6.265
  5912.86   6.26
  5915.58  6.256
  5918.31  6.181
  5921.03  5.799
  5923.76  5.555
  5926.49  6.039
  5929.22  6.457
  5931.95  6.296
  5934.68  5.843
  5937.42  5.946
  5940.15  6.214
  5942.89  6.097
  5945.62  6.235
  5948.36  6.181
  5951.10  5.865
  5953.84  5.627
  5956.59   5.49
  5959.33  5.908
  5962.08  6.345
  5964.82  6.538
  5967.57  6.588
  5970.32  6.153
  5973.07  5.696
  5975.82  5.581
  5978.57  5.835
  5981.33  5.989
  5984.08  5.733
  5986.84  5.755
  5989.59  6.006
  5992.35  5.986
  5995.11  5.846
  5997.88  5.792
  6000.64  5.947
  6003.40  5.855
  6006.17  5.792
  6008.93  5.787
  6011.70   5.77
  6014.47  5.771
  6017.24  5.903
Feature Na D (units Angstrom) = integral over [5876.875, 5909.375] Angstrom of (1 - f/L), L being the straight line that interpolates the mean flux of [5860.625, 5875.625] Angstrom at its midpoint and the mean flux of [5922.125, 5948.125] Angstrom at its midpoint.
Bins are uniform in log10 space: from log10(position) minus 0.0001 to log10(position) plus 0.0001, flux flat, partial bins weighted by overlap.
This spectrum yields 1.7 Angstrom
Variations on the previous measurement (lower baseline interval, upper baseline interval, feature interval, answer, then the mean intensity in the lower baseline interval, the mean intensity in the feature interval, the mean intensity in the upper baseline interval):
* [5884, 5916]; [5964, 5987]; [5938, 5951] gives -0.6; 5.72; 6.14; 5.98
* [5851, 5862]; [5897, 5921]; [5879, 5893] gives 0.9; 5.95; 5.59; 6.02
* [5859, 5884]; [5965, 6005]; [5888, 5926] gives 1.1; 5.97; 5.78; 5.93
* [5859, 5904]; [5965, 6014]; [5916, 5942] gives -1.1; 5.73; 6.04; 5.9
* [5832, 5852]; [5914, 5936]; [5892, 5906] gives 1.1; 6.01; 5.56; 6.06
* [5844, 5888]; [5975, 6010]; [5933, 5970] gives -1.1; 5.98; 6.07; 5.84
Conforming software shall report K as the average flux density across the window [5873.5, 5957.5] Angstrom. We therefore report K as 5.9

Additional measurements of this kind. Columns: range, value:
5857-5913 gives 5.8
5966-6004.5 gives 5.92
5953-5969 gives 6.1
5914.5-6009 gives 5.98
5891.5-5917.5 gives 5.85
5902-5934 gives 6.08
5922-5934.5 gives 6.05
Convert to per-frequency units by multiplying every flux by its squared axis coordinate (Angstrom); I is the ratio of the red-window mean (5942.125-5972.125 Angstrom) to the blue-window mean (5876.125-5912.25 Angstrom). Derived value 1.1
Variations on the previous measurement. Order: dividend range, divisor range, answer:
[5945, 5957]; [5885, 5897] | 1.14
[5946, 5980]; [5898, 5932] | 1.01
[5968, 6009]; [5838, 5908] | 1.04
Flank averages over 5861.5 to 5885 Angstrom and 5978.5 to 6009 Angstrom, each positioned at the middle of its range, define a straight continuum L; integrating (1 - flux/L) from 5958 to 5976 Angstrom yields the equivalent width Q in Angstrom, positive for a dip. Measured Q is -0.8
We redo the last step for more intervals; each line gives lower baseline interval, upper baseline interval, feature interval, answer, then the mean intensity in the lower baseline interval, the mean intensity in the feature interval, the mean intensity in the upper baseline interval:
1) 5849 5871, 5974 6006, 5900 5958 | -1.0 Angstrom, 5.98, 6.01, 5.84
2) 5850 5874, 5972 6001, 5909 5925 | -0.4 Angstrom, 5.98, 6.06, 5.83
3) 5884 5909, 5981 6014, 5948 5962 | -0.3 Angstrom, 5.56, 5.83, 5.85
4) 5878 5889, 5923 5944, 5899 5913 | -0.1 Angstrom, 5.83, 5.99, 6.07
